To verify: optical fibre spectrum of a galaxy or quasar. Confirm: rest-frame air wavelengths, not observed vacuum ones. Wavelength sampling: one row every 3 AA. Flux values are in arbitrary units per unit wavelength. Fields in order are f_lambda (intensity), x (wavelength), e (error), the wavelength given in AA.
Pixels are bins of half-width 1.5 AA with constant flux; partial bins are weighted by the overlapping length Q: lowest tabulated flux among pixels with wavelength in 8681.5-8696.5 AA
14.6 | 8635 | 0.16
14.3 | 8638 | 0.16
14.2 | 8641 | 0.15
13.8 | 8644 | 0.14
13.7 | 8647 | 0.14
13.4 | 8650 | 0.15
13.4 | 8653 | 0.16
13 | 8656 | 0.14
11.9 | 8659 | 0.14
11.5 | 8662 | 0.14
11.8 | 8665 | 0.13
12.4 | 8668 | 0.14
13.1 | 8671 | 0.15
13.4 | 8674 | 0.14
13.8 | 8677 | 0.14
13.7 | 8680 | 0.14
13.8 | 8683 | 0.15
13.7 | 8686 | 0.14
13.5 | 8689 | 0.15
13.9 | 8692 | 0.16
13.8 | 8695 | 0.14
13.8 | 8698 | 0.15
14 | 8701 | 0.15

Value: 13.5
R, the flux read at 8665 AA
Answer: 11.8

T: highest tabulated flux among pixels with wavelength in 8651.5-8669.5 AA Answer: 13.4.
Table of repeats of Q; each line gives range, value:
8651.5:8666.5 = 11.5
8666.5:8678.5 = 12.4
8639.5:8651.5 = 13.4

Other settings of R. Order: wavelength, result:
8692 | 13.9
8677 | 13.8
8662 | 11.5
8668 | 12.4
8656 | 13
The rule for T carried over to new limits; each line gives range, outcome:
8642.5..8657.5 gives 13.8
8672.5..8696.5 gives 13.9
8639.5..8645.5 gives 14.2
